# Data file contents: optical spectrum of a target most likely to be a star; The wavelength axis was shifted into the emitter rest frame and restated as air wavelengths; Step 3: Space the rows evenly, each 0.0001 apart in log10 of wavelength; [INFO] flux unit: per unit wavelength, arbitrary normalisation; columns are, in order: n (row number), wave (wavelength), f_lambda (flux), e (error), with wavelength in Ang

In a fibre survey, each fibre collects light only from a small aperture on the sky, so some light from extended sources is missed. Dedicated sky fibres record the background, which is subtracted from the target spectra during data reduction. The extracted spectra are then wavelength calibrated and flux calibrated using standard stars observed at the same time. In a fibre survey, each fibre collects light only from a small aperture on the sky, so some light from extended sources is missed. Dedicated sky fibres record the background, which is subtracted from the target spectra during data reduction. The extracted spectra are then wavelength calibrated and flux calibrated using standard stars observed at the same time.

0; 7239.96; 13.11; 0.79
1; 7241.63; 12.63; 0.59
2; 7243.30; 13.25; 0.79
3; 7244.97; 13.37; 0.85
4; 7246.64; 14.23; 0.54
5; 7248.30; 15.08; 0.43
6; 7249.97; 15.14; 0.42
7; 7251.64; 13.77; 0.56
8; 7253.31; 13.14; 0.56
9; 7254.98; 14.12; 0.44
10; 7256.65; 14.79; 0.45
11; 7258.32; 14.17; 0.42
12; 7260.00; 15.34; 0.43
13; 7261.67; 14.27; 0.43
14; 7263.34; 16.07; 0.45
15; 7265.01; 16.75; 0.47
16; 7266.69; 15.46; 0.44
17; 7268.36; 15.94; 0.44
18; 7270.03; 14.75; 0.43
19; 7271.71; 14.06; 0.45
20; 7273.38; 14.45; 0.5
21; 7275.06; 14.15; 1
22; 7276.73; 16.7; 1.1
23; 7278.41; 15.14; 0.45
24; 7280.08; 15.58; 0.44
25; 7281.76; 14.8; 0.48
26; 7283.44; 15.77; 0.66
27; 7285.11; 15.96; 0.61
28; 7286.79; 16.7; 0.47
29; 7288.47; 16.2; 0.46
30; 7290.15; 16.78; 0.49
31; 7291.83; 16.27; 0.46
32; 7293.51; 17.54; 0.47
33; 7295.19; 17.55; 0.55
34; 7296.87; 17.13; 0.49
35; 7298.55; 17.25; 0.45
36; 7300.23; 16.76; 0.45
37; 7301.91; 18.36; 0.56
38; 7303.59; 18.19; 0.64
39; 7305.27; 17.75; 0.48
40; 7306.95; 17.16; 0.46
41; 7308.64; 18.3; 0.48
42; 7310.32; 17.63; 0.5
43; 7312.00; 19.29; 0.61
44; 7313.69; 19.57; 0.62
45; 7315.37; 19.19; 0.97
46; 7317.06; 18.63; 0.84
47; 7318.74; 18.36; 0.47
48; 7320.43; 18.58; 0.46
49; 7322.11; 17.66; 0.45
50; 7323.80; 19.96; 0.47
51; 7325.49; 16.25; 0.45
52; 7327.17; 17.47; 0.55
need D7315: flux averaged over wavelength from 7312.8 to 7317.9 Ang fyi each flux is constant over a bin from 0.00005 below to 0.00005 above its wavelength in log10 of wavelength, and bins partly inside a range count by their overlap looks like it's 19.1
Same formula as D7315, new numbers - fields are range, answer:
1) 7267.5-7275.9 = 14.7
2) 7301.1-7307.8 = 17.9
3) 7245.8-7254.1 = 14.3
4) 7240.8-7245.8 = 13.1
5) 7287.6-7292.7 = 16.4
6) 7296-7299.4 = 17.2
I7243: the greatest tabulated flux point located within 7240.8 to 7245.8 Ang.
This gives 13.37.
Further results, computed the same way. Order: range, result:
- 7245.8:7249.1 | 15.08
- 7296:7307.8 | 18.36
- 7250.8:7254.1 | 13.77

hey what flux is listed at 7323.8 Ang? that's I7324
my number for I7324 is 19.96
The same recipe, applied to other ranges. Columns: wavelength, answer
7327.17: 17.47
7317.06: 18.63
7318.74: 18.36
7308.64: 18.3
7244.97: 13.37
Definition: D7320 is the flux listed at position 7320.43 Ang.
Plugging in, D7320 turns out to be 18.58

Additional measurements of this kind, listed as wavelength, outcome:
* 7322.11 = 17.66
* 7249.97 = 15.14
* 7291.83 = 16.27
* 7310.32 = 17.63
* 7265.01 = 16.75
